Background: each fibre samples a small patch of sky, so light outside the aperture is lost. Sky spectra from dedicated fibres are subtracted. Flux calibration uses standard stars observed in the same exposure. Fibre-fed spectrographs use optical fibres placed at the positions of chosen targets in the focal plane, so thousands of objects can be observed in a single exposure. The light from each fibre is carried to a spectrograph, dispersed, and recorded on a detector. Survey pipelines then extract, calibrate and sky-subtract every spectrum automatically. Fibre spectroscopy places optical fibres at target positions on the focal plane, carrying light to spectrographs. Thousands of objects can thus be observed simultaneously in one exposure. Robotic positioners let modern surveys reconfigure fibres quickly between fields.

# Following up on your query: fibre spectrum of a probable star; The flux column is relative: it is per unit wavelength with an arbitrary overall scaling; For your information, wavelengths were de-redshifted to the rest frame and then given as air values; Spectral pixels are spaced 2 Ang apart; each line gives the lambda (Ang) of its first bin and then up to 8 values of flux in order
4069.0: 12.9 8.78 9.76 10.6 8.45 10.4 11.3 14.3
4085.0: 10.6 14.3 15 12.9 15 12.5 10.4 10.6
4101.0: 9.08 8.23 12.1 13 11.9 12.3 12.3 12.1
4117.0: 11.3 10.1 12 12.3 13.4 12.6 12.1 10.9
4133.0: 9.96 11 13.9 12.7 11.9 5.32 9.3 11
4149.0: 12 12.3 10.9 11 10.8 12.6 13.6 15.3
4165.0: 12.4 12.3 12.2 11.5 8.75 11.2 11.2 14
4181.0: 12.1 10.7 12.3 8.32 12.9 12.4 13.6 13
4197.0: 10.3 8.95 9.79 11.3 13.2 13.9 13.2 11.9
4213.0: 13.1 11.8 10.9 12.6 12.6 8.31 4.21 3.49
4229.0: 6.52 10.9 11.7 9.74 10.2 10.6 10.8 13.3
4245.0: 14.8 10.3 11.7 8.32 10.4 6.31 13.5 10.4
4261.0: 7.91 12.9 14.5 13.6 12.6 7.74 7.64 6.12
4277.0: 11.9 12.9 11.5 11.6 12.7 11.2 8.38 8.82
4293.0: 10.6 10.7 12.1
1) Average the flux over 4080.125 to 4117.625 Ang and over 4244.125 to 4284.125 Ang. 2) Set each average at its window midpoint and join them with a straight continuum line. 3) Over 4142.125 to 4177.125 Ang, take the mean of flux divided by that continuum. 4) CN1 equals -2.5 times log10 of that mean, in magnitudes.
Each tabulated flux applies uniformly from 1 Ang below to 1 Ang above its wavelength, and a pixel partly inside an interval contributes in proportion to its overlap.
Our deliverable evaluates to 0.03 mag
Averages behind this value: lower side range 12.1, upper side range 10.8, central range 11.3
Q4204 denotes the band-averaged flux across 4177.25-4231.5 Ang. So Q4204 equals 11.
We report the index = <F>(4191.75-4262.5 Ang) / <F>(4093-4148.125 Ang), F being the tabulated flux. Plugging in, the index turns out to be 0.9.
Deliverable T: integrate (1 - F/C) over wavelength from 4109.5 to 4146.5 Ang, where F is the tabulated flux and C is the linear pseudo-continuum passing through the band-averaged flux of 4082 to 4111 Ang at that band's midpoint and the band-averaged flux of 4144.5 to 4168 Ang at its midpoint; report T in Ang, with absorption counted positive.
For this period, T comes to 2.02 Ang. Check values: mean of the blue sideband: 12.1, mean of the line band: 11.4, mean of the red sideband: 12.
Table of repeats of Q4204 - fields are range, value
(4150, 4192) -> 11.8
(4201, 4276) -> 10.6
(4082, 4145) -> 11.8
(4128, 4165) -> 11.5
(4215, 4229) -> 8.75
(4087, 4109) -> 12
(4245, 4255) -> 10.3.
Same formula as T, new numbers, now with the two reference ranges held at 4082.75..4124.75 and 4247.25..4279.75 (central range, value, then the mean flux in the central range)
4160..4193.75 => -2.14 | 12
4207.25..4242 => 2.06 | 10.2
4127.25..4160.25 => 1.32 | 11.2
